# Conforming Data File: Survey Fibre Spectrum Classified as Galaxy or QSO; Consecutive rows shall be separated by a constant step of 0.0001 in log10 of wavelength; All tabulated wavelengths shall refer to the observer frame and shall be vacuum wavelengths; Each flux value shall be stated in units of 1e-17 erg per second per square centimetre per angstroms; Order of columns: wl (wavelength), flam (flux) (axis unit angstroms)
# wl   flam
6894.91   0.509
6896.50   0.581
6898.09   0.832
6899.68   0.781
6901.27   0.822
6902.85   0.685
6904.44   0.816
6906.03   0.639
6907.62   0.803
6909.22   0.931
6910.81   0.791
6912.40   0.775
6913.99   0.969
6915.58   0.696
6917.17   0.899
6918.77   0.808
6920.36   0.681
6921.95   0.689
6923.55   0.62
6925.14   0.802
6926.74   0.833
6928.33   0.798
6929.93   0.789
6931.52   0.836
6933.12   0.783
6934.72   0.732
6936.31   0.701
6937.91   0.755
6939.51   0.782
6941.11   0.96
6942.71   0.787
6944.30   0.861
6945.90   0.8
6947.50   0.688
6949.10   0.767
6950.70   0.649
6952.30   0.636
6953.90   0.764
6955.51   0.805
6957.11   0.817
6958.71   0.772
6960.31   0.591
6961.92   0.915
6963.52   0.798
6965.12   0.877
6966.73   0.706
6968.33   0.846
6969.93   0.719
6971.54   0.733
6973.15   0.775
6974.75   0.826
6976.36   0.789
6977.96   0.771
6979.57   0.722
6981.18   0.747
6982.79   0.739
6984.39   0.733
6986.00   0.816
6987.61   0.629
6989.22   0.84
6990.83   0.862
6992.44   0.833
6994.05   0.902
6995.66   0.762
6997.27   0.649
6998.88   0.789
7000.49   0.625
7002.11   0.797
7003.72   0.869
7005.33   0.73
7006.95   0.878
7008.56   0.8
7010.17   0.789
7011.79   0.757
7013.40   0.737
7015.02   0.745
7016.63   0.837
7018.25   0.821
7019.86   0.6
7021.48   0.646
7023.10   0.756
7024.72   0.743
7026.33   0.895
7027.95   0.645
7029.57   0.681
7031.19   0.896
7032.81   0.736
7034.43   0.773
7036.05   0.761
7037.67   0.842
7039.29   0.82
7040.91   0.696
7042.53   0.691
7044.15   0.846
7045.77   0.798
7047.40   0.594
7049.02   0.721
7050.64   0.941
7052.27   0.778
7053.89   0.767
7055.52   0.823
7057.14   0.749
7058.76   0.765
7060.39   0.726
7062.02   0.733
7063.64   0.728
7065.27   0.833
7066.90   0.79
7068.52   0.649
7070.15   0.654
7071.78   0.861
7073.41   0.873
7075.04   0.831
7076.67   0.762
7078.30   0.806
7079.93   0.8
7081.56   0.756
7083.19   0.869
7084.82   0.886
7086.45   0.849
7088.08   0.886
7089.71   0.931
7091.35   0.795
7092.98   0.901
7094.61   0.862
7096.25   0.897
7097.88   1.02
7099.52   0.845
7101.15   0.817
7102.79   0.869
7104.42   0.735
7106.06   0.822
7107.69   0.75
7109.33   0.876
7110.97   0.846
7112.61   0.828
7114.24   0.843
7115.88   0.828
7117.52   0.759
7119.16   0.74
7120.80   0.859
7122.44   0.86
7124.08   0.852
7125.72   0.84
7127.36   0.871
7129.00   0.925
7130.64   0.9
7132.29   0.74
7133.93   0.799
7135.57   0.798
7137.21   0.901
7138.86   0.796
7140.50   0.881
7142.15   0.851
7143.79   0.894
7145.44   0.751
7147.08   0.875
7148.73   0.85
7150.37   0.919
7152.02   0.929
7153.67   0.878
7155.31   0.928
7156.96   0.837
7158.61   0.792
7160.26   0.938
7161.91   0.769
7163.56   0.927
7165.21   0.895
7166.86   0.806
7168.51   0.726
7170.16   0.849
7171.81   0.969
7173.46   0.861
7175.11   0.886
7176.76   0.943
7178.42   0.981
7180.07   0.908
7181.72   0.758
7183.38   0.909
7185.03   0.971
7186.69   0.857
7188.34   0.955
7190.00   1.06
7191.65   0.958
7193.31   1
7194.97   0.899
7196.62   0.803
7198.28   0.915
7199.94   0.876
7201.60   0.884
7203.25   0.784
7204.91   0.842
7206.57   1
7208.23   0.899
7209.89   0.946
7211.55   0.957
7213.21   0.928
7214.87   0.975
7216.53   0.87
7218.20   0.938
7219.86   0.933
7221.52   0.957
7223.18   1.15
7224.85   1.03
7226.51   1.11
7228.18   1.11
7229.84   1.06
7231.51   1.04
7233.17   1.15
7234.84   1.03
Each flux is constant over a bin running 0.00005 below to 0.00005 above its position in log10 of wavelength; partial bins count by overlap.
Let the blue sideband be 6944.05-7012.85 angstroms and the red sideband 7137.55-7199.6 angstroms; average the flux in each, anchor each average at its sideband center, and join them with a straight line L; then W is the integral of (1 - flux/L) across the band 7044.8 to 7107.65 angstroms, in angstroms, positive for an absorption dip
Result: 1.6 angstroms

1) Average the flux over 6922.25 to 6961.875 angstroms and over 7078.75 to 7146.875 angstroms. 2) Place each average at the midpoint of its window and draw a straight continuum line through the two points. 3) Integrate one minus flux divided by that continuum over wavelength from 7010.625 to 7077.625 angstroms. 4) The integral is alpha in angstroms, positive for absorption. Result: 3.9 angstroms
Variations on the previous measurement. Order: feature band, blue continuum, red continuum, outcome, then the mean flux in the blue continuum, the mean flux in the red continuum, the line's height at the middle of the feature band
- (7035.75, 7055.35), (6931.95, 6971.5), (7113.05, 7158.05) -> 0.90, 0.771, 0.848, 0.81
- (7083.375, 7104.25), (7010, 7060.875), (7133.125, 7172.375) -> -1.72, 0.762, 0.856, 0.809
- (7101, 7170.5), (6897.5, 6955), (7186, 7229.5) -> 4.93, 0.777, 0.949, 0.905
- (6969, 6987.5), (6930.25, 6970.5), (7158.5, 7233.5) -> 0.83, 0.775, 0.93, 0.792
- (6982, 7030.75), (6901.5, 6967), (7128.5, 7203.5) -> 2.62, 0.777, 0.877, 0.808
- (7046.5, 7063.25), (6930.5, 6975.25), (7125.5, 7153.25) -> 1.21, 0.774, 0.855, 0.818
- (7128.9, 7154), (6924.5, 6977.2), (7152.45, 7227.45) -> 0.92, 0.778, 0.913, 0.886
